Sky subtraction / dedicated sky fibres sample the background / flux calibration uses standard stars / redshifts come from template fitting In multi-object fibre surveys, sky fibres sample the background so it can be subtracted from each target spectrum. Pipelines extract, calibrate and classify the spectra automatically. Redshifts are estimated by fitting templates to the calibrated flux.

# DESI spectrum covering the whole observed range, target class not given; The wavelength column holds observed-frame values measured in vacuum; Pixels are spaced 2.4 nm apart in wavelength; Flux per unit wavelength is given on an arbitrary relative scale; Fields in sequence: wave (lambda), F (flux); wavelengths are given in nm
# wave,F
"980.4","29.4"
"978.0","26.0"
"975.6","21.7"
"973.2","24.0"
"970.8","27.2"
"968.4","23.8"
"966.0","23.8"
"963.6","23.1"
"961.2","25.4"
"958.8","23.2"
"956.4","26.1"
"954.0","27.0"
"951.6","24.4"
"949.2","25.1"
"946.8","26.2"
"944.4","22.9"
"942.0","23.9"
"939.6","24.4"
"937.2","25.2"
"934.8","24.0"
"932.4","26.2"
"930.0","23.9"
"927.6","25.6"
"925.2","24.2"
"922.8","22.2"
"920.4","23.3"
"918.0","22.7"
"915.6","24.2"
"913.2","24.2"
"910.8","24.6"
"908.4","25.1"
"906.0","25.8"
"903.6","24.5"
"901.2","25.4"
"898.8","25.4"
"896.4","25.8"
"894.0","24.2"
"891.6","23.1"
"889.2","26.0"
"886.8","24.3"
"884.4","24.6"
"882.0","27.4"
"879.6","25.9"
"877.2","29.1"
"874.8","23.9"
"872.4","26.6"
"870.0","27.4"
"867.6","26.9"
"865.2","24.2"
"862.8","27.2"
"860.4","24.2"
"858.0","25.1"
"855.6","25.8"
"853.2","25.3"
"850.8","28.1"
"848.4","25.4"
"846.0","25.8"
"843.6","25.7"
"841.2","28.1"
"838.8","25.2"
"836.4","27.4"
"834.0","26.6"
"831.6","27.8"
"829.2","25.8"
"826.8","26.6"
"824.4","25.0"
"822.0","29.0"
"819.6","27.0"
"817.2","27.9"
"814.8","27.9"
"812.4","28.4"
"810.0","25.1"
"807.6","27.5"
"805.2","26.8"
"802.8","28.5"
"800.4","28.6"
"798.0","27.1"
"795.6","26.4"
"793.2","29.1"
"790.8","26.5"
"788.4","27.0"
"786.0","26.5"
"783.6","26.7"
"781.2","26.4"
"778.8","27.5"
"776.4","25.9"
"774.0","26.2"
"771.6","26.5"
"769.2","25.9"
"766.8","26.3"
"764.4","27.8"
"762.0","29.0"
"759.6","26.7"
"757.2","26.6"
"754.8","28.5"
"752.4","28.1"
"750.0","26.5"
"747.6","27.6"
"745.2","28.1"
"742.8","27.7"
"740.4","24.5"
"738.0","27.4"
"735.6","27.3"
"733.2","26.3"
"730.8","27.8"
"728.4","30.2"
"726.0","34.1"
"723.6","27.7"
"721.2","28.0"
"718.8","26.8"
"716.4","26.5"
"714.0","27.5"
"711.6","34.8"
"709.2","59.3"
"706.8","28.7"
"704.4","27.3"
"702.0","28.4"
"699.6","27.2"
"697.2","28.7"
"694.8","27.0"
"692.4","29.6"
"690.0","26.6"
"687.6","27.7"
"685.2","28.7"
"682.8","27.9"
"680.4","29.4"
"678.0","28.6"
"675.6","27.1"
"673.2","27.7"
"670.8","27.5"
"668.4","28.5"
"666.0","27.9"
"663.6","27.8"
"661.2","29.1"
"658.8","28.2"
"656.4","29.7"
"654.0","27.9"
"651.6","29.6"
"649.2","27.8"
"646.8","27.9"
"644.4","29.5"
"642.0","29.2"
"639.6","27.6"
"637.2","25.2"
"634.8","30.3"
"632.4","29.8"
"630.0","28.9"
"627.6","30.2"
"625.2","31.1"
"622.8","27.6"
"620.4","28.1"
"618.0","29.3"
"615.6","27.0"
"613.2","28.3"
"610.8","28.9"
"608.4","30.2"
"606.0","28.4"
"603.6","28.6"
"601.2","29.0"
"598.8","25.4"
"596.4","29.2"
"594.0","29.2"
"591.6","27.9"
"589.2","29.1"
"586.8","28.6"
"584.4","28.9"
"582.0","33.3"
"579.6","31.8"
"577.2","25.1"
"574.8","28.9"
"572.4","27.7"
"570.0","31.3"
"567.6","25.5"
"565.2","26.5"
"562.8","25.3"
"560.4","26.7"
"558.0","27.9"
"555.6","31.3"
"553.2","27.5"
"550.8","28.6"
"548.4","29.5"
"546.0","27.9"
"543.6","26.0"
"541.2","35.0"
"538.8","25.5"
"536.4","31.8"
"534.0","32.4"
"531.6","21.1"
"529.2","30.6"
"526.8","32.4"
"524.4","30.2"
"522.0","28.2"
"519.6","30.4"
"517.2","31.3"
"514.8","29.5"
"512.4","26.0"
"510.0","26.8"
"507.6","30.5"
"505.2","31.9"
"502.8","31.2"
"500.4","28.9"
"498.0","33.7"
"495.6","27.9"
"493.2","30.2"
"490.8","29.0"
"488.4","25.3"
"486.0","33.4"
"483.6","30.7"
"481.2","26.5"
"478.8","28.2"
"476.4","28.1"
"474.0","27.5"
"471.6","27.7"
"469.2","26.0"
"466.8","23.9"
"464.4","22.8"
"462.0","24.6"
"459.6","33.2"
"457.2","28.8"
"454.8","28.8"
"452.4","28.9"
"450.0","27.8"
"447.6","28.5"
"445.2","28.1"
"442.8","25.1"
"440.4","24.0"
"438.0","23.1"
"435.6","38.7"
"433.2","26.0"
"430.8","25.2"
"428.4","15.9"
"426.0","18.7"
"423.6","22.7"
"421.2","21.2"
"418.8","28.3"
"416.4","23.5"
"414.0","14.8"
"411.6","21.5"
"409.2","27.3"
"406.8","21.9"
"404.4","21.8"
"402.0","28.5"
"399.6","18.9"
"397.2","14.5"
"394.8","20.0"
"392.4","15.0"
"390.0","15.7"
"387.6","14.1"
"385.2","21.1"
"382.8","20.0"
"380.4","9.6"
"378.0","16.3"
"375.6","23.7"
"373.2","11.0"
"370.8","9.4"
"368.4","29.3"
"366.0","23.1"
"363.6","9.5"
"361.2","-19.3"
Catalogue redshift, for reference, 0.08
